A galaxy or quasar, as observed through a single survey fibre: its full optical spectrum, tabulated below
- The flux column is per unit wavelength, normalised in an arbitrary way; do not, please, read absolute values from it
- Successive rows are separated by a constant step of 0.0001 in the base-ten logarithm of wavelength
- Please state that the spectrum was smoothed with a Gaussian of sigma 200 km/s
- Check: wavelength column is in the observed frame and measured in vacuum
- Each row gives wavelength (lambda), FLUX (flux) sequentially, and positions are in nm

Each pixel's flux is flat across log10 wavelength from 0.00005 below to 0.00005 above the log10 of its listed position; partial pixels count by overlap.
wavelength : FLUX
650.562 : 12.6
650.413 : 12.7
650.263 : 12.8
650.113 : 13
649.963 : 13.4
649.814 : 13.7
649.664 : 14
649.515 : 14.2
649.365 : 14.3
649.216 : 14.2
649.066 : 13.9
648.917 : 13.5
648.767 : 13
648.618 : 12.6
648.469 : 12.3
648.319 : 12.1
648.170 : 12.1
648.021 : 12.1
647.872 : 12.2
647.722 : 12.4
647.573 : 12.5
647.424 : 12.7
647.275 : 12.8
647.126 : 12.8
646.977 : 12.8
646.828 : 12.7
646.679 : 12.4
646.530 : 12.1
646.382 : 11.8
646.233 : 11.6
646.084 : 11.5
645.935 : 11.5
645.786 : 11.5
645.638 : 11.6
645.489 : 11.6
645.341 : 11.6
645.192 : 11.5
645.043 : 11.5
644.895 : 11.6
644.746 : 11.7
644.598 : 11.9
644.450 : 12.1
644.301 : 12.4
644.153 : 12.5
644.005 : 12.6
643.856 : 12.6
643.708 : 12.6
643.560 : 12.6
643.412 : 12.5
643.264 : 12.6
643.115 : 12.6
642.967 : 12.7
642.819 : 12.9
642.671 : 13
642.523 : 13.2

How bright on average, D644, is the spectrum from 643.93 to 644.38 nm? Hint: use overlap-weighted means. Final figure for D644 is 12.5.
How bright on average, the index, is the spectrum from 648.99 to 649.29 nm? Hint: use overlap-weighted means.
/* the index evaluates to 14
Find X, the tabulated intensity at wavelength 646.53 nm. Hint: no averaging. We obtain 12.1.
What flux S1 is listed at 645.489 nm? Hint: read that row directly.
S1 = 11.6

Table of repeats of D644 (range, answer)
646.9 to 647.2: 12.8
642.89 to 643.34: 12.6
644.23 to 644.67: 12.1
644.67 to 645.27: 11.6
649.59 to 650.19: 13.5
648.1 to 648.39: 12.1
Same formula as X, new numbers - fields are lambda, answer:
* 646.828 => 12.7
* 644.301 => 12.4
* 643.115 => 12.6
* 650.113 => 13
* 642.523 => 13.2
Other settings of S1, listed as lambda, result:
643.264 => 12.6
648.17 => 12.1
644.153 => 12.5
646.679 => 12.4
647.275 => 12.8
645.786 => 11.5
